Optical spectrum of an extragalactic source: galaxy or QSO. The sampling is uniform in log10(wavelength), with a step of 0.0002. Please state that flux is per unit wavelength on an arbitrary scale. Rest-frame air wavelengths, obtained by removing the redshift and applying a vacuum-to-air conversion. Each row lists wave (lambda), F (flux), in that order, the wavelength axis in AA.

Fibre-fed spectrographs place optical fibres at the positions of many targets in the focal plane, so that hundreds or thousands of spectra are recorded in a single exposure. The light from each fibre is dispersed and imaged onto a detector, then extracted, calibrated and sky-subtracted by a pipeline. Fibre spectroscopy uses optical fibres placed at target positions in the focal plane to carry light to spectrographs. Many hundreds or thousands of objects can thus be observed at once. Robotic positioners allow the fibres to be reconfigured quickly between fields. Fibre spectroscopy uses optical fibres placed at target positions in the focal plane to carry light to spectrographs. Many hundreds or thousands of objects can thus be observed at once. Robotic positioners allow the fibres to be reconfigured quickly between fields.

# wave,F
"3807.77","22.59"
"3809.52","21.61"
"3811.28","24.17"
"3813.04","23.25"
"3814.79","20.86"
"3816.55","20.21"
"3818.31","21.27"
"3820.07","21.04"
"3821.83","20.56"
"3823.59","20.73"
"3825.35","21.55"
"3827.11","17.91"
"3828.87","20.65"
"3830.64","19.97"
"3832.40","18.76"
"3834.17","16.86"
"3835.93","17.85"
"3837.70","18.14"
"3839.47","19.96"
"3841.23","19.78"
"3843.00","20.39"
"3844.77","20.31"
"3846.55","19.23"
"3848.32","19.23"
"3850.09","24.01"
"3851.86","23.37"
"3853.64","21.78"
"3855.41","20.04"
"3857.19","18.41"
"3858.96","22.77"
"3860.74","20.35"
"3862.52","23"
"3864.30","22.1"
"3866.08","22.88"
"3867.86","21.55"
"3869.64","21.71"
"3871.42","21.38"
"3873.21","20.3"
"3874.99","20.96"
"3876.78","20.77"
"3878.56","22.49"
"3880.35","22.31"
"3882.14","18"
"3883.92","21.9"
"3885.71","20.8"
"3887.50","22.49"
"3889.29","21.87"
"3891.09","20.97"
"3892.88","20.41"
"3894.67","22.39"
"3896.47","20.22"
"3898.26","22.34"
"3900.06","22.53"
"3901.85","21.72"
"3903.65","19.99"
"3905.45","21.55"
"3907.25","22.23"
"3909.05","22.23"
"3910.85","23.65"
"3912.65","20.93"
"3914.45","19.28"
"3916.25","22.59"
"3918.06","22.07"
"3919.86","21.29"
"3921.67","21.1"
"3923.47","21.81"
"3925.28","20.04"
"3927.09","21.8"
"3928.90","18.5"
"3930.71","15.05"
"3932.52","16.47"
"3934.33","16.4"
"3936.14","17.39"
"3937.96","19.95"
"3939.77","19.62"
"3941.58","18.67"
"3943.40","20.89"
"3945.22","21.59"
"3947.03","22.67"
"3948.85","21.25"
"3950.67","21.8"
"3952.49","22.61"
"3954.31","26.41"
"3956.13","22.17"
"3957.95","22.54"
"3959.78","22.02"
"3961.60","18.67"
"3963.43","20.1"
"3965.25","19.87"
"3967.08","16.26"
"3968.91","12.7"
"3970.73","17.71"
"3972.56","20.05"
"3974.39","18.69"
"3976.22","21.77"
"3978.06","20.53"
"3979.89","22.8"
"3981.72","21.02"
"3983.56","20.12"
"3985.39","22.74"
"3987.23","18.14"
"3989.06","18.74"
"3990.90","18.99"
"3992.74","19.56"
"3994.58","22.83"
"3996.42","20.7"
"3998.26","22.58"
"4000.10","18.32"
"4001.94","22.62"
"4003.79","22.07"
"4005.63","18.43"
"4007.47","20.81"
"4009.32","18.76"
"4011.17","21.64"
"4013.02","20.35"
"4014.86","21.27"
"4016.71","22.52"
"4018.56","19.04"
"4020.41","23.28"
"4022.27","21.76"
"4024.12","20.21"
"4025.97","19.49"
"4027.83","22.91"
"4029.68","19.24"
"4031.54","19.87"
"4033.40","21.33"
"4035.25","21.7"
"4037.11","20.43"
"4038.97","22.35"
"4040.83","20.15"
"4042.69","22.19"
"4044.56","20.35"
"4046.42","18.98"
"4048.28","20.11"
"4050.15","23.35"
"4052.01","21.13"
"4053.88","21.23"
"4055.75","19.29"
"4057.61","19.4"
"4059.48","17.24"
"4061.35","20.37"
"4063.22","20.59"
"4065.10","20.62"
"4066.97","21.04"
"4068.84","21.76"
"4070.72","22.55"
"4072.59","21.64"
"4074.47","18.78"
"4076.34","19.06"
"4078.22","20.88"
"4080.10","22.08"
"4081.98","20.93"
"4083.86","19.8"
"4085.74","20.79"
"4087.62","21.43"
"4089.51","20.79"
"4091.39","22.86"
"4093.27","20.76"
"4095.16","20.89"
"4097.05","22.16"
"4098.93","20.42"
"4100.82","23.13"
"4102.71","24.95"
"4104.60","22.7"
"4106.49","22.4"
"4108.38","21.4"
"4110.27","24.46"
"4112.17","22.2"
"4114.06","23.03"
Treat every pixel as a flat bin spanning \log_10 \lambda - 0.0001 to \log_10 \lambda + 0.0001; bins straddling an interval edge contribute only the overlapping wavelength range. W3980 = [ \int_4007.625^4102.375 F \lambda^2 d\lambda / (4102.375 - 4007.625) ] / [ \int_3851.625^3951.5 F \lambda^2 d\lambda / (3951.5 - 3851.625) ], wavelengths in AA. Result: 1.08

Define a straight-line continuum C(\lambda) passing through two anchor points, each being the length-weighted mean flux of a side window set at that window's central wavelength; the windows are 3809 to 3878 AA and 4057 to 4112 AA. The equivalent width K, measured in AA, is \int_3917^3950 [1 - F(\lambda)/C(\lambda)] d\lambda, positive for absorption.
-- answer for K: 1.8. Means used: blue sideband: 20.8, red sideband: 21.3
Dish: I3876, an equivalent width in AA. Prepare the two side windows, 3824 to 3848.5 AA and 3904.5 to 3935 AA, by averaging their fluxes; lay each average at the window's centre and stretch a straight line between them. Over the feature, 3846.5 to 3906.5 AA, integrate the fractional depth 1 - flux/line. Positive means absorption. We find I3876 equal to -4.5 AA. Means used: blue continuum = 19.4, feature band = 21.4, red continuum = 20.4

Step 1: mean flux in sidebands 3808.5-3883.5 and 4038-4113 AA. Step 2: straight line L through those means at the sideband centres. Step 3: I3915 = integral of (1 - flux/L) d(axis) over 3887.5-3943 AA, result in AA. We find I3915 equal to 1.0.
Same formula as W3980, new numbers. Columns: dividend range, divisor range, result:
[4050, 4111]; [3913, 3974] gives 1.13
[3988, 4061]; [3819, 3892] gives 1.09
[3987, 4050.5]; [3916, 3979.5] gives 1.07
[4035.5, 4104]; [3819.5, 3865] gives 1.16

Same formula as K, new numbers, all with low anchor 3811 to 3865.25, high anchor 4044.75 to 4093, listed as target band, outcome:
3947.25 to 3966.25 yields -1.0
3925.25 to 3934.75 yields 1.2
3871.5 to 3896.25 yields -0.7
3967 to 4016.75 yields 1.2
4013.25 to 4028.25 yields -0.4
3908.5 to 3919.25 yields -0.6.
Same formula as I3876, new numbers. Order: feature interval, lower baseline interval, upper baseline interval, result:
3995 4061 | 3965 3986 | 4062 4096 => -1.7 AA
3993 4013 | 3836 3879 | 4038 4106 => 0.2 AA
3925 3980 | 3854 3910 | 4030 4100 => 3.4 AA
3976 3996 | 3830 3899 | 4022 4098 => 0.2 AA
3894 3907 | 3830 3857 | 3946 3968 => -0.6 AA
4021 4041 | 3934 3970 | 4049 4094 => -0.3 AA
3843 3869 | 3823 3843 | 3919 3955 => -2.4 AA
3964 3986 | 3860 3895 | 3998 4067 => 1.5 AA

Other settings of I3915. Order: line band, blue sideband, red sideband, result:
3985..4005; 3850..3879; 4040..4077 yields 0.3 AA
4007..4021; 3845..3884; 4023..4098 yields 0.0 AA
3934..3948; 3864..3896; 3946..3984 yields 0.7 AA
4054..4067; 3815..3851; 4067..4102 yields 0.8 AA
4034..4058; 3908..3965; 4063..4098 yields 0.1 AA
